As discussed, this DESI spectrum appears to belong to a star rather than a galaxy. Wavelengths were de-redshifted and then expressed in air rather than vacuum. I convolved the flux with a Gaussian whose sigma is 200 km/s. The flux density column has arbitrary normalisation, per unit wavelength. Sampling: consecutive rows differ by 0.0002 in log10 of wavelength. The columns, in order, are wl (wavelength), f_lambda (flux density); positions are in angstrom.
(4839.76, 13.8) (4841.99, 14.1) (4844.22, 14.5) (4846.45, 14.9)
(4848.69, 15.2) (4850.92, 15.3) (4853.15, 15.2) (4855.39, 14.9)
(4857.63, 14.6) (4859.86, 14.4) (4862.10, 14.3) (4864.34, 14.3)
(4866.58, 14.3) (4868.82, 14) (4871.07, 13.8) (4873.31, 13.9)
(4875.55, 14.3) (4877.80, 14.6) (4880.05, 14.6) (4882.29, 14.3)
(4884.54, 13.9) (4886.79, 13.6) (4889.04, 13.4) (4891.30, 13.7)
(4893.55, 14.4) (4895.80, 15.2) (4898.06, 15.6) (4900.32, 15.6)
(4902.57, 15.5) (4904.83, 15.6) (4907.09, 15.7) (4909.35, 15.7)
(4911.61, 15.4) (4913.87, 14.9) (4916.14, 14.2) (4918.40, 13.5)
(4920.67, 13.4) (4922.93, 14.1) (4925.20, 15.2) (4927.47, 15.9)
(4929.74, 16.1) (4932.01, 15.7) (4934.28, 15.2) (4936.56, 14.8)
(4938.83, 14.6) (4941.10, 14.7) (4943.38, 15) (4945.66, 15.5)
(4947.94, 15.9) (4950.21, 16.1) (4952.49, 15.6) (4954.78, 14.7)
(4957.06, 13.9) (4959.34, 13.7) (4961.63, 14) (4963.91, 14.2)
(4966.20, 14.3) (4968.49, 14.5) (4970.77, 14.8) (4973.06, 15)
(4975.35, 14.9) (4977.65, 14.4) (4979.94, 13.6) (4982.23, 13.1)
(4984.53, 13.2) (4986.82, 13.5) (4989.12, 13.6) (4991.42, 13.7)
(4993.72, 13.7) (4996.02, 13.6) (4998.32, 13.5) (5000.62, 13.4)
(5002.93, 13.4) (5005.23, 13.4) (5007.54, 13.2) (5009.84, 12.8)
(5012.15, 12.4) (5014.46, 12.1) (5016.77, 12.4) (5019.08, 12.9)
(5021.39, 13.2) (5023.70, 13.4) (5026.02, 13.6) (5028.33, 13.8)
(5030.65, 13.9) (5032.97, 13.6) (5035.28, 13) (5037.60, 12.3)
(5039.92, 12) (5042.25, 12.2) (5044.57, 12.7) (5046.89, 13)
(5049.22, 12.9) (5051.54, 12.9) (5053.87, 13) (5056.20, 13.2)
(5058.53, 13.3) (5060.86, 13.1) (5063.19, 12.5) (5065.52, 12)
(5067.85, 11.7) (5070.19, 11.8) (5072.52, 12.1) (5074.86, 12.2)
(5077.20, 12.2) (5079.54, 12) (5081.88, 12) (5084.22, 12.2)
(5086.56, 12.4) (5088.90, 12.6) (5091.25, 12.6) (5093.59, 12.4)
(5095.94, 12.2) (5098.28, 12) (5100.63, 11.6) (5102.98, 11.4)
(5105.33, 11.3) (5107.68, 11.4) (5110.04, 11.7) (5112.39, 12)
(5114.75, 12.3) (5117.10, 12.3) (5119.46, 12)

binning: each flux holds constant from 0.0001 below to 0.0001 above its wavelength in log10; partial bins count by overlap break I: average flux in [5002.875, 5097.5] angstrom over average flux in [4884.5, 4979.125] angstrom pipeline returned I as 0.9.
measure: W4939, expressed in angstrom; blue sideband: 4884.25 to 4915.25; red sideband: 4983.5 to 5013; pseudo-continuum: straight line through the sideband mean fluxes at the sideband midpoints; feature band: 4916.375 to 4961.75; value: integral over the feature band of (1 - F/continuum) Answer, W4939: -2.0 angstrom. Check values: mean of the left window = 14.9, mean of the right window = 13.3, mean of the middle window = 14.9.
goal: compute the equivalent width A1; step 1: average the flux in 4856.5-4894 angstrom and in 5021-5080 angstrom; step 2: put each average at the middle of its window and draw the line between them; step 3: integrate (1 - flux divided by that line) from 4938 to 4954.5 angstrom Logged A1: -2.1 angstrom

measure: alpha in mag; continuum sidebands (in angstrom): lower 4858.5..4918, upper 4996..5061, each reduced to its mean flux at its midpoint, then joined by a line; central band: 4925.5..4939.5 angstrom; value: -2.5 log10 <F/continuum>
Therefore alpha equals -0.096 mag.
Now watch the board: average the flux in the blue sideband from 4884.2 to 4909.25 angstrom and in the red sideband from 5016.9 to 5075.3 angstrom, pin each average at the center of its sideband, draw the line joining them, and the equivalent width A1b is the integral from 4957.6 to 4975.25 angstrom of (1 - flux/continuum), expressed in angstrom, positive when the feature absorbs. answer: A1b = -0.6 angstrom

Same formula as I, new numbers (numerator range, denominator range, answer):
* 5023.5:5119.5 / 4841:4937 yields 0.85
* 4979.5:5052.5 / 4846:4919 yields 0.90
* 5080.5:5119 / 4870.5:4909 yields 0.82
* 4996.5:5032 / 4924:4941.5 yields 0.86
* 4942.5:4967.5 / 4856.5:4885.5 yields 1.04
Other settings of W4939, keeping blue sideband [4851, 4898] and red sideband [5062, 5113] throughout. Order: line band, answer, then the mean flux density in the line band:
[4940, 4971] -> -3.0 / 14.8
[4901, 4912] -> -1.3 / 15.6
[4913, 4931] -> -1.1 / 14.7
